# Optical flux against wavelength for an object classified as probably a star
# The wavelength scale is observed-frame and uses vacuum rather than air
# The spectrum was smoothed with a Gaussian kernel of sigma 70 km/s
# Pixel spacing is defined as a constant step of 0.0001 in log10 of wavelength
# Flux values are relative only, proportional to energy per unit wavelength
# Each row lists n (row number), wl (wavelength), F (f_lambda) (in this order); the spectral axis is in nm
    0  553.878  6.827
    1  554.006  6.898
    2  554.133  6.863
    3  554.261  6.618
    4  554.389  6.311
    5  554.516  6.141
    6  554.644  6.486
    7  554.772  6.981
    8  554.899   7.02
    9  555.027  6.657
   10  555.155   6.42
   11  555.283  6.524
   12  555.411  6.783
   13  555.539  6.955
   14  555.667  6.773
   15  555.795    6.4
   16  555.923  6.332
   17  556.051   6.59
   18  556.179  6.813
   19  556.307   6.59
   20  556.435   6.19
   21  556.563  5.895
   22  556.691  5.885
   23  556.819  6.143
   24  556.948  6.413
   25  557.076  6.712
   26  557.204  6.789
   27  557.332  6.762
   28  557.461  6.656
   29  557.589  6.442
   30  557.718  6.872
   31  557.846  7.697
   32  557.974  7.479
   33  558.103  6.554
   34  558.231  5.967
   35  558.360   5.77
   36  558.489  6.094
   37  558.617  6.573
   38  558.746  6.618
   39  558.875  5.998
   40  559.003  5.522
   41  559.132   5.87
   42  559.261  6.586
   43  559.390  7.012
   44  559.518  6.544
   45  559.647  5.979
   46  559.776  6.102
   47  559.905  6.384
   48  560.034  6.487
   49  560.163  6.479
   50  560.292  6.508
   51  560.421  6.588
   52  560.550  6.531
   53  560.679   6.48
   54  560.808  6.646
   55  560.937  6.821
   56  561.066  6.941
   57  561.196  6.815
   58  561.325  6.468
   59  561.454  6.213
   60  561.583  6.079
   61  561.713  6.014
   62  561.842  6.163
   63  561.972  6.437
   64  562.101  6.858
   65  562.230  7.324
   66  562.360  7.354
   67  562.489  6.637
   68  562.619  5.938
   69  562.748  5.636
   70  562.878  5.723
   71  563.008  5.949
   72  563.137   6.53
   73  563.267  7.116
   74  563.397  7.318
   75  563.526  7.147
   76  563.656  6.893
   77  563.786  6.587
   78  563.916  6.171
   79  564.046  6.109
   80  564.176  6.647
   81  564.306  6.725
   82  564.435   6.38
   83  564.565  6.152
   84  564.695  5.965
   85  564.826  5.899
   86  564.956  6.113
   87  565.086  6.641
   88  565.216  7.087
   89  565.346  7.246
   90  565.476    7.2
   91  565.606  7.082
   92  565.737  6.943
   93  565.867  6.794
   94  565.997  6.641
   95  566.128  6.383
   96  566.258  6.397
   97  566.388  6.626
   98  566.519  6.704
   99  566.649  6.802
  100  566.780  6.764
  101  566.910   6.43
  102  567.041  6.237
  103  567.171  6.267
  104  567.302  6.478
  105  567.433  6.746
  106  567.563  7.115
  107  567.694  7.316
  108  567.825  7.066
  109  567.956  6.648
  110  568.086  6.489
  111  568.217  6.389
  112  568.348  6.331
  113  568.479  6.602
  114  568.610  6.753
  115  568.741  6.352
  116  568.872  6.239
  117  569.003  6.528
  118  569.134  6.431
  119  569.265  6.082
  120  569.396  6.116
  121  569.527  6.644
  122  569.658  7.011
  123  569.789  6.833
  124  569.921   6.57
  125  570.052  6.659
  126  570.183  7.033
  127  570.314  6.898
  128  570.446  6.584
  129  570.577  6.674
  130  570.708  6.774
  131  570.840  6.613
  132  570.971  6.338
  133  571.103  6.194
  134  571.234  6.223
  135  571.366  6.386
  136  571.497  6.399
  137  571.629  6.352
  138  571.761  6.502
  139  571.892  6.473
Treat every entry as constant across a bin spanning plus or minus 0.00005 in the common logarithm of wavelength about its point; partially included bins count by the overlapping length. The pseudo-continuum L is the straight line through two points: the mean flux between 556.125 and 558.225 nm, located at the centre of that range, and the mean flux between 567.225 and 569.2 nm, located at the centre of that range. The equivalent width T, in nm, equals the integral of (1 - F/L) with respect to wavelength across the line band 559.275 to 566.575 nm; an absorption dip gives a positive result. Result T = 0.08 nm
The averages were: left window 6.6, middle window 6.55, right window 6.63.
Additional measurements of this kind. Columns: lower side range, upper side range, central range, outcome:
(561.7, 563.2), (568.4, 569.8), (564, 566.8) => -0.07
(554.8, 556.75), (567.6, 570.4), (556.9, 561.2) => 0.03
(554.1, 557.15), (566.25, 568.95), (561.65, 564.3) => 0.02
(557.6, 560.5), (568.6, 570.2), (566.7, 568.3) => -0.03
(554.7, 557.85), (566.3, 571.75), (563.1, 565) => 0.02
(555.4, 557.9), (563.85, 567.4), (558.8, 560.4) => 0.07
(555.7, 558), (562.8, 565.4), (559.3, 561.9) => 0.03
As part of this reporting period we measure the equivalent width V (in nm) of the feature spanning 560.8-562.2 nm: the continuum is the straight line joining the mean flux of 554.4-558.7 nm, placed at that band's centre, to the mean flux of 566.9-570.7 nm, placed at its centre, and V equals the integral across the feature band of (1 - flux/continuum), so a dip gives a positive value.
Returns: 0.01 nm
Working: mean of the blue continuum 6.55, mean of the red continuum 6.61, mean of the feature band 6.51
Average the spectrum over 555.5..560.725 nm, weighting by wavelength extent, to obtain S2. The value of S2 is 6.46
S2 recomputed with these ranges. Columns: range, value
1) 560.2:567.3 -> 6.56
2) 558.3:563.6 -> 6.45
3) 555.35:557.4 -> 6.5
